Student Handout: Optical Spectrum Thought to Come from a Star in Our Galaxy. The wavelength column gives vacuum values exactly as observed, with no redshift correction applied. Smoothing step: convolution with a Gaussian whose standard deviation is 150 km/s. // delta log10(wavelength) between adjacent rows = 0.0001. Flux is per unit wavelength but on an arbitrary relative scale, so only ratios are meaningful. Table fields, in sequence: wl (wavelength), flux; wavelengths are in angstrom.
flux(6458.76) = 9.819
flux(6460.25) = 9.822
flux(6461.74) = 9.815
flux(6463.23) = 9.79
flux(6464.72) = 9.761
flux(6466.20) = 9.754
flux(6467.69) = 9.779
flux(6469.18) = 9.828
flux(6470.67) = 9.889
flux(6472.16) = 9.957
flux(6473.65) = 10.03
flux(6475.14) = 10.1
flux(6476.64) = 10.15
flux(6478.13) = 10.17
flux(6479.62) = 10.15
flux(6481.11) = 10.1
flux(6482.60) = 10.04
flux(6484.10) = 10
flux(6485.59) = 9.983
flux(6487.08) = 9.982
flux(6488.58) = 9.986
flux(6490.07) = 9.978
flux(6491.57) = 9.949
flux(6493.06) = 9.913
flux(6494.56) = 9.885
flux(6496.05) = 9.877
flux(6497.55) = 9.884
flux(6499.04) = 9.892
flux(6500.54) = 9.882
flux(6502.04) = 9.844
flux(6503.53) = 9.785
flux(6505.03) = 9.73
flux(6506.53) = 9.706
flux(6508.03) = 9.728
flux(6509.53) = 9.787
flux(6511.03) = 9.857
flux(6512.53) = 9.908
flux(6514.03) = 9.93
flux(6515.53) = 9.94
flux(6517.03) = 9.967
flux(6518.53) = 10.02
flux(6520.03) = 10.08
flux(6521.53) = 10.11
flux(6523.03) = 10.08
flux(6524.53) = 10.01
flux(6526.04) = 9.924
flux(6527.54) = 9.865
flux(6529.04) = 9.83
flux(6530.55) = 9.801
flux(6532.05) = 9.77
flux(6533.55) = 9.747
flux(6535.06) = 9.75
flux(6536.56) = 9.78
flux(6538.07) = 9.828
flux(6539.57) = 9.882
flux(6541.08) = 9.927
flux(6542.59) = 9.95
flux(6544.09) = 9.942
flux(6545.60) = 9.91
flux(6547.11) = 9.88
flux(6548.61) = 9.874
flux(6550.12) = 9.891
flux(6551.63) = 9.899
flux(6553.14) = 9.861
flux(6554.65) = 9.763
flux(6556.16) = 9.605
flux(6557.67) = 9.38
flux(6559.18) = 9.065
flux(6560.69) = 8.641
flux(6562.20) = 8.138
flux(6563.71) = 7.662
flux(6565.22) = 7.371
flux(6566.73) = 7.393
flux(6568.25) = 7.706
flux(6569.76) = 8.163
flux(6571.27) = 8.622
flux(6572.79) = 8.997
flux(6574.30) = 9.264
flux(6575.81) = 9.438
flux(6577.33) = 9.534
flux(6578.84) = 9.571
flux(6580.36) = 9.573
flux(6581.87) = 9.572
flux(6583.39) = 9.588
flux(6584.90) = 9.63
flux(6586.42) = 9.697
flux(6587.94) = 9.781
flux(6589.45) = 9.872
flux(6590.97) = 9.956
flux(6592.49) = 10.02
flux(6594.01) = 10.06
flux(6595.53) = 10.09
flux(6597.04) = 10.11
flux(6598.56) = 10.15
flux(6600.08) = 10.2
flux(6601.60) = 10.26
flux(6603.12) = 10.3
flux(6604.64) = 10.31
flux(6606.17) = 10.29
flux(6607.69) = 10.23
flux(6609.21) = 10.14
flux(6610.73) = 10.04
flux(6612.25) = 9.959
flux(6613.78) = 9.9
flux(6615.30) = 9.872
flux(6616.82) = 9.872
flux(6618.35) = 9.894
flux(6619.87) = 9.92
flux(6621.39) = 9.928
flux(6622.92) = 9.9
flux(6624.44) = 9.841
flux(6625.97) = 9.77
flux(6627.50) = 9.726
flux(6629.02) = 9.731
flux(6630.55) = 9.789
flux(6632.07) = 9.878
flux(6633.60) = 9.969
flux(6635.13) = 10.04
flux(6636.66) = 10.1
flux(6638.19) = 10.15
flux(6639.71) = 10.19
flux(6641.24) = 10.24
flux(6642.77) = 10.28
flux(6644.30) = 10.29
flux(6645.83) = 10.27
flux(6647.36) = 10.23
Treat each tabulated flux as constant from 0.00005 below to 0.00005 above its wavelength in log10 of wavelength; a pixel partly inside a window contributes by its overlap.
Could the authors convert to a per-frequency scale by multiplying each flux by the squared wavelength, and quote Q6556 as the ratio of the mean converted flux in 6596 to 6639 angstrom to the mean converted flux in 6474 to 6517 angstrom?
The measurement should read 1.0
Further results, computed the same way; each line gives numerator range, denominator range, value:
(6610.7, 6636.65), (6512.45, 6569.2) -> 1.07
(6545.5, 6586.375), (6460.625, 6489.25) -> 0.94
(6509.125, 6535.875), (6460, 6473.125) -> 1.03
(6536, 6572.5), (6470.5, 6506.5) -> 0.94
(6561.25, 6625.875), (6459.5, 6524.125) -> 0.99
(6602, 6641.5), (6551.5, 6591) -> 1.12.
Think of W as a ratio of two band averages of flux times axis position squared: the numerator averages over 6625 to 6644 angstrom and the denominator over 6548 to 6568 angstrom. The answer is 1.15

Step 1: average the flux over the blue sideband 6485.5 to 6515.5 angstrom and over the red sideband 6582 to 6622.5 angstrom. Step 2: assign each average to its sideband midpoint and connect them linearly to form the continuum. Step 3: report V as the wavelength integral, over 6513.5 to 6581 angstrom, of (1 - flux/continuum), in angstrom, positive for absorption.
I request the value 3.3 angstrom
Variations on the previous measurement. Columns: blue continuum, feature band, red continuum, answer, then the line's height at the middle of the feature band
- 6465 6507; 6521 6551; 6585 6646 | 0.2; 9.97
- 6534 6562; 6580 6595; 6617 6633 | 0.0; 9.76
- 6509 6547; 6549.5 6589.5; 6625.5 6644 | 3.5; 9.94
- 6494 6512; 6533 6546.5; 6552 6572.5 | -1.2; 9.06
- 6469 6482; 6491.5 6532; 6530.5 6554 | 0.2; 9.95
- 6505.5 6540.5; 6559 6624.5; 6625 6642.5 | 2.8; 9.94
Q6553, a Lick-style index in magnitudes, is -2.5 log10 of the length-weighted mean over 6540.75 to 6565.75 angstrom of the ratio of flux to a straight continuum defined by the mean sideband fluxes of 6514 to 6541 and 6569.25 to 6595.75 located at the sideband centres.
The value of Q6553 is 0.04 mag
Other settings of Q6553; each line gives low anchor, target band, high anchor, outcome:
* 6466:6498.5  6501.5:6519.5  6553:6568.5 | -0.04 mag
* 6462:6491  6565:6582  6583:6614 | 0.14 mag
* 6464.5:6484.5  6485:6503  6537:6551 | 0.00 mag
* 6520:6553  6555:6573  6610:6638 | 0.18 mag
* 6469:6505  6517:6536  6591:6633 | 0.01 mag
